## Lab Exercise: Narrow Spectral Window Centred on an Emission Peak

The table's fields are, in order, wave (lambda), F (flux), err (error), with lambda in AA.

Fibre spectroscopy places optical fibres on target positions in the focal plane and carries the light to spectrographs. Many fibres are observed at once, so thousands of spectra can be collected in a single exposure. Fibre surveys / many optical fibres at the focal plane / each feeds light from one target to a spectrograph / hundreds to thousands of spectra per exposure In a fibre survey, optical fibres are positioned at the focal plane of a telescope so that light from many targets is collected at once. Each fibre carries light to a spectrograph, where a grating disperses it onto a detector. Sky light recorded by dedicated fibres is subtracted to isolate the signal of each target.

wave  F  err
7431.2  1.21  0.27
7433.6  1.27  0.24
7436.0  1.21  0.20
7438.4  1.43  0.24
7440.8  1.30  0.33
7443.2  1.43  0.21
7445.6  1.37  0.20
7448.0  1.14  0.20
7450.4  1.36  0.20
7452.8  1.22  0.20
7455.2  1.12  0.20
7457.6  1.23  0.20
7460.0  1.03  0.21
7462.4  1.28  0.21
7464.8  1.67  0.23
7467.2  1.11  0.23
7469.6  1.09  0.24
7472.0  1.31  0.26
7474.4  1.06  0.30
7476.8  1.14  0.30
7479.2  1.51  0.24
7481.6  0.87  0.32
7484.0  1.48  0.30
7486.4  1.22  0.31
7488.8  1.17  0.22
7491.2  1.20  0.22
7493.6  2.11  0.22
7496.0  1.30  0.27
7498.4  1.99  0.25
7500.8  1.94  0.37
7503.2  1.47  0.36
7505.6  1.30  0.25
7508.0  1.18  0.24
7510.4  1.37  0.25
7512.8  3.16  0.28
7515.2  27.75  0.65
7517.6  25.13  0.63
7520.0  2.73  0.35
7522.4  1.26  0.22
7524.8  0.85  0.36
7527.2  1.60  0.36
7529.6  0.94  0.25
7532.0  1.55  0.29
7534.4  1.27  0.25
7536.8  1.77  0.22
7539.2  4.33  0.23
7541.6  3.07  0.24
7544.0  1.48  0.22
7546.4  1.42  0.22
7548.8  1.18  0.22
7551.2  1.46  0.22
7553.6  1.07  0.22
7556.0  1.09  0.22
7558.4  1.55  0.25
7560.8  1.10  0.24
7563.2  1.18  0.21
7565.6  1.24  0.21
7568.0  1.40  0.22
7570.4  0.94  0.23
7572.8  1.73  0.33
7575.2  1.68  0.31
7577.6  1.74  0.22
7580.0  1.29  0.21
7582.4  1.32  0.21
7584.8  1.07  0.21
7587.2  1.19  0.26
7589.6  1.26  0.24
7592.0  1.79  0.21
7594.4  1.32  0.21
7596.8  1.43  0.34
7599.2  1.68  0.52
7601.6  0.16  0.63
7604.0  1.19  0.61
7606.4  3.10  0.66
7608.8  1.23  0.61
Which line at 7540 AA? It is [N II] 6583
